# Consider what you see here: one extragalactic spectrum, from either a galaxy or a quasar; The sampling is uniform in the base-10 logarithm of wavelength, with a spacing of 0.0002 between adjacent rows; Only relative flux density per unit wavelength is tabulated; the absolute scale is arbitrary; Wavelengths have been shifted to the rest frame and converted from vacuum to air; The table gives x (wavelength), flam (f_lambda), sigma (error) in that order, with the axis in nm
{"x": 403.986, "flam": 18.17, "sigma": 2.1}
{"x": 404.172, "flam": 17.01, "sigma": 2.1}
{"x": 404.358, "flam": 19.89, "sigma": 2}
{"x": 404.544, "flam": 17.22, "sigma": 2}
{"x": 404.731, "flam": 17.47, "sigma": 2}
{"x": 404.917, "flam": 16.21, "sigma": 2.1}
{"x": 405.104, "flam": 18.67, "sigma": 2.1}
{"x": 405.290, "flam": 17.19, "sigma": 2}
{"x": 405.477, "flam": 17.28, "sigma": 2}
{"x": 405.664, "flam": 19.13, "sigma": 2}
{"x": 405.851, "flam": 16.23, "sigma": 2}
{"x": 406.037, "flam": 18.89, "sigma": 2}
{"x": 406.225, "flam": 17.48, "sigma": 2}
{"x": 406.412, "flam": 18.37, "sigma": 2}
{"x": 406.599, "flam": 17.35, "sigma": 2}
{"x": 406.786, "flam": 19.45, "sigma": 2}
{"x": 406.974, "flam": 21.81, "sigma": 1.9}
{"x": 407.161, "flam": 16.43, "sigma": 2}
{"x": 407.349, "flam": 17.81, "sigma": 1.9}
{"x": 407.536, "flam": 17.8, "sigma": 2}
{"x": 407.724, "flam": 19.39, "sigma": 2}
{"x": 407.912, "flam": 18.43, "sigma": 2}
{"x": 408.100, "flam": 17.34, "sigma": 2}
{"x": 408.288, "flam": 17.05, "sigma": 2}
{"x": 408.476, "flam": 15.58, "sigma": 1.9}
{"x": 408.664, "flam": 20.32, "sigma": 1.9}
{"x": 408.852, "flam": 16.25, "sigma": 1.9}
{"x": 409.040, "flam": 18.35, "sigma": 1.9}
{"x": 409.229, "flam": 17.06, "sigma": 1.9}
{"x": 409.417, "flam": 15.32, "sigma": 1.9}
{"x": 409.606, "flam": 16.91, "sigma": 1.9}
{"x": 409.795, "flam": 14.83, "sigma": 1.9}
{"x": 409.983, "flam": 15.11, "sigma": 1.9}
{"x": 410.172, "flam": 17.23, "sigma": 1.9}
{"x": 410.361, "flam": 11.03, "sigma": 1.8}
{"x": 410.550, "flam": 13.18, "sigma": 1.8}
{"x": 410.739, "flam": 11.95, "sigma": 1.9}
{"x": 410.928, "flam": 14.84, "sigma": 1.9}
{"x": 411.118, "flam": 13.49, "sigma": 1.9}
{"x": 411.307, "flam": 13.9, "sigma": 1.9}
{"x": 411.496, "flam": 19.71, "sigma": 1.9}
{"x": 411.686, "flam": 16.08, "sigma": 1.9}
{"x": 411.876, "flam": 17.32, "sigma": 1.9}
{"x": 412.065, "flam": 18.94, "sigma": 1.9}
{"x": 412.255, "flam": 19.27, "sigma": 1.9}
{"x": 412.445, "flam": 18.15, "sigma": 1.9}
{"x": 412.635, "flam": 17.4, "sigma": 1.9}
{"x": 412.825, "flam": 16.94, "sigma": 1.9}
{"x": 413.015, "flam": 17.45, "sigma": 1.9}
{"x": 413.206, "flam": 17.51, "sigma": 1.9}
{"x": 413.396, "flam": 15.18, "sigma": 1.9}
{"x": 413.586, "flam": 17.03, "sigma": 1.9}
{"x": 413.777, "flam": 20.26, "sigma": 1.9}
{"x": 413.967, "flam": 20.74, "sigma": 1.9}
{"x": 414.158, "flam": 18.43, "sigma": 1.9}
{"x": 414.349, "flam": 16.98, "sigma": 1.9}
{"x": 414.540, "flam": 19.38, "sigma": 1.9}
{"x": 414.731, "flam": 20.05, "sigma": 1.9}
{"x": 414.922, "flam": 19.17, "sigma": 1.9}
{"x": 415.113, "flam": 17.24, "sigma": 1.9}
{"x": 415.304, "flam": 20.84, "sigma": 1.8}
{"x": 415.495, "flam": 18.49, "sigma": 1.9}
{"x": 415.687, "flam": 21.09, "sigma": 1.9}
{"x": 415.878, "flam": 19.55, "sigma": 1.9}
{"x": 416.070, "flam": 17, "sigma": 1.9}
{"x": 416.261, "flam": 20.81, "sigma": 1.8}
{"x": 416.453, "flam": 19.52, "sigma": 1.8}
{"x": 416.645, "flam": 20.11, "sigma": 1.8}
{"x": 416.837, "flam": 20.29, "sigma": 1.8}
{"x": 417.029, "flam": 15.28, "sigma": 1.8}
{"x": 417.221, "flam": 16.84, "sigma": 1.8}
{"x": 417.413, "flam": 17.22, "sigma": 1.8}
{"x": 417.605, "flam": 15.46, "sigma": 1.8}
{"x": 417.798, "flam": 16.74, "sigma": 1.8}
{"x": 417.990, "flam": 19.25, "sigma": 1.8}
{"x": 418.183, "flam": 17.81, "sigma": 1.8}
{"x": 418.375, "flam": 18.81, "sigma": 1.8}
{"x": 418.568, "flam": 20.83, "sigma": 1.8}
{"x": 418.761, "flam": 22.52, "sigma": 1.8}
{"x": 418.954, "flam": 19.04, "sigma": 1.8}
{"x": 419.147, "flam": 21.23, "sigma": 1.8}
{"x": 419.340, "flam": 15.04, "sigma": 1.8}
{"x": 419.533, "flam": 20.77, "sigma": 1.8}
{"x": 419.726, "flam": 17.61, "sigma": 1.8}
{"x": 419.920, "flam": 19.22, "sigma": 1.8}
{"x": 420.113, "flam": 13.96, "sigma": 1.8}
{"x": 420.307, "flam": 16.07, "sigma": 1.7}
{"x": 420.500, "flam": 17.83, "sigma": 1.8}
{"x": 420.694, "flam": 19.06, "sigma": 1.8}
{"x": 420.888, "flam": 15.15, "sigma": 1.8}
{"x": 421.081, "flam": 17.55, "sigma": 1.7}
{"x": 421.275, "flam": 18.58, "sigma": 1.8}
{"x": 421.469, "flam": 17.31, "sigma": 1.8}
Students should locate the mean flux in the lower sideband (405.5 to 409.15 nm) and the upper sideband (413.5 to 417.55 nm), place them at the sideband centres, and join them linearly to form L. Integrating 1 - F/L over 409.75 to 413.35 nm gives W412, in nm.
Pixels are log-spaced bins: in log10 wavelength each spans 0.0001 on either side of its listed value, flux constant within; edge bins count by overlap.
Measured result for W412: 0.48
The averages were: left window 18.1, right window 18.8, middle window 16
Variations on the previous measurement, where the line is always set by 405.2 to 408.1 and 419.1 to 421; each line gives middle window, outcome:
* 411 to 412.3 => 0.08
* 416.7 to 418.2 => 0.02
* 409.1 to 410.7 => 0.26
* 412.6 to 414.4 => 0.00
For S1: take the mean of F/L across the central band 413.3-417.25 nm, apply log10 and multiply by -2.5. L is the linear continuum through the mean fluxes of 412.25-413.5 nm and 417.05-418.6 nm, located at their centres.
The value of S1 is -0.082 mag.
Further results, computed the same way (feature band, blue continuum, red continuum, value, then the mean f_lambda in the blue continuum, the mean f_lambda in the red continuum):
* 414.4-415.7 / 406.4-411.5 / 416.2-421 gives -0.097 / 16.6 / 18.2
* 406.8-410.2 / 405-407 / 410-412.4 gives -0.029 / 18.2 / 15.6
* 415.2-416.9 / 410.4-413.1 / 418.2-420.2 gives -0.114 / 16.2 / 18.9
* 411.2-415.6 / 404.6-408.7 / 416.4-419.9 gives 0.013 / 17.9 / 18.6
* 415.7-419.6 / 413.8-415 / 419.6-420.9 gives -0.040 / 19.2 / 17.2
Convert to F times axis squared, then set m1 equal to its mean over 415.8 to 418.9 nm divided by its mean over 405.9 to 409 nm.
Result 1.08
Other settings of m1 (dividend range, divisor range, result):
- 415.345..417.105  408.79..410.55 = 1.27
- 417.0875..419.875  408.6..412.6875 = 1.19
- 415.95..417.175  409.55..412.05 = 1.27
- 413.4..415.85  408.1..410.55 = 1.21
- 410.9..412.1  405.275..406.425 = 0.94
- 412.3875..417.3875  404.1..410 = 1.09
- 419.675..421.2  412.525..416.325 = 0.95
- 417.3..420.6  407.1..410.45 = 1.14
